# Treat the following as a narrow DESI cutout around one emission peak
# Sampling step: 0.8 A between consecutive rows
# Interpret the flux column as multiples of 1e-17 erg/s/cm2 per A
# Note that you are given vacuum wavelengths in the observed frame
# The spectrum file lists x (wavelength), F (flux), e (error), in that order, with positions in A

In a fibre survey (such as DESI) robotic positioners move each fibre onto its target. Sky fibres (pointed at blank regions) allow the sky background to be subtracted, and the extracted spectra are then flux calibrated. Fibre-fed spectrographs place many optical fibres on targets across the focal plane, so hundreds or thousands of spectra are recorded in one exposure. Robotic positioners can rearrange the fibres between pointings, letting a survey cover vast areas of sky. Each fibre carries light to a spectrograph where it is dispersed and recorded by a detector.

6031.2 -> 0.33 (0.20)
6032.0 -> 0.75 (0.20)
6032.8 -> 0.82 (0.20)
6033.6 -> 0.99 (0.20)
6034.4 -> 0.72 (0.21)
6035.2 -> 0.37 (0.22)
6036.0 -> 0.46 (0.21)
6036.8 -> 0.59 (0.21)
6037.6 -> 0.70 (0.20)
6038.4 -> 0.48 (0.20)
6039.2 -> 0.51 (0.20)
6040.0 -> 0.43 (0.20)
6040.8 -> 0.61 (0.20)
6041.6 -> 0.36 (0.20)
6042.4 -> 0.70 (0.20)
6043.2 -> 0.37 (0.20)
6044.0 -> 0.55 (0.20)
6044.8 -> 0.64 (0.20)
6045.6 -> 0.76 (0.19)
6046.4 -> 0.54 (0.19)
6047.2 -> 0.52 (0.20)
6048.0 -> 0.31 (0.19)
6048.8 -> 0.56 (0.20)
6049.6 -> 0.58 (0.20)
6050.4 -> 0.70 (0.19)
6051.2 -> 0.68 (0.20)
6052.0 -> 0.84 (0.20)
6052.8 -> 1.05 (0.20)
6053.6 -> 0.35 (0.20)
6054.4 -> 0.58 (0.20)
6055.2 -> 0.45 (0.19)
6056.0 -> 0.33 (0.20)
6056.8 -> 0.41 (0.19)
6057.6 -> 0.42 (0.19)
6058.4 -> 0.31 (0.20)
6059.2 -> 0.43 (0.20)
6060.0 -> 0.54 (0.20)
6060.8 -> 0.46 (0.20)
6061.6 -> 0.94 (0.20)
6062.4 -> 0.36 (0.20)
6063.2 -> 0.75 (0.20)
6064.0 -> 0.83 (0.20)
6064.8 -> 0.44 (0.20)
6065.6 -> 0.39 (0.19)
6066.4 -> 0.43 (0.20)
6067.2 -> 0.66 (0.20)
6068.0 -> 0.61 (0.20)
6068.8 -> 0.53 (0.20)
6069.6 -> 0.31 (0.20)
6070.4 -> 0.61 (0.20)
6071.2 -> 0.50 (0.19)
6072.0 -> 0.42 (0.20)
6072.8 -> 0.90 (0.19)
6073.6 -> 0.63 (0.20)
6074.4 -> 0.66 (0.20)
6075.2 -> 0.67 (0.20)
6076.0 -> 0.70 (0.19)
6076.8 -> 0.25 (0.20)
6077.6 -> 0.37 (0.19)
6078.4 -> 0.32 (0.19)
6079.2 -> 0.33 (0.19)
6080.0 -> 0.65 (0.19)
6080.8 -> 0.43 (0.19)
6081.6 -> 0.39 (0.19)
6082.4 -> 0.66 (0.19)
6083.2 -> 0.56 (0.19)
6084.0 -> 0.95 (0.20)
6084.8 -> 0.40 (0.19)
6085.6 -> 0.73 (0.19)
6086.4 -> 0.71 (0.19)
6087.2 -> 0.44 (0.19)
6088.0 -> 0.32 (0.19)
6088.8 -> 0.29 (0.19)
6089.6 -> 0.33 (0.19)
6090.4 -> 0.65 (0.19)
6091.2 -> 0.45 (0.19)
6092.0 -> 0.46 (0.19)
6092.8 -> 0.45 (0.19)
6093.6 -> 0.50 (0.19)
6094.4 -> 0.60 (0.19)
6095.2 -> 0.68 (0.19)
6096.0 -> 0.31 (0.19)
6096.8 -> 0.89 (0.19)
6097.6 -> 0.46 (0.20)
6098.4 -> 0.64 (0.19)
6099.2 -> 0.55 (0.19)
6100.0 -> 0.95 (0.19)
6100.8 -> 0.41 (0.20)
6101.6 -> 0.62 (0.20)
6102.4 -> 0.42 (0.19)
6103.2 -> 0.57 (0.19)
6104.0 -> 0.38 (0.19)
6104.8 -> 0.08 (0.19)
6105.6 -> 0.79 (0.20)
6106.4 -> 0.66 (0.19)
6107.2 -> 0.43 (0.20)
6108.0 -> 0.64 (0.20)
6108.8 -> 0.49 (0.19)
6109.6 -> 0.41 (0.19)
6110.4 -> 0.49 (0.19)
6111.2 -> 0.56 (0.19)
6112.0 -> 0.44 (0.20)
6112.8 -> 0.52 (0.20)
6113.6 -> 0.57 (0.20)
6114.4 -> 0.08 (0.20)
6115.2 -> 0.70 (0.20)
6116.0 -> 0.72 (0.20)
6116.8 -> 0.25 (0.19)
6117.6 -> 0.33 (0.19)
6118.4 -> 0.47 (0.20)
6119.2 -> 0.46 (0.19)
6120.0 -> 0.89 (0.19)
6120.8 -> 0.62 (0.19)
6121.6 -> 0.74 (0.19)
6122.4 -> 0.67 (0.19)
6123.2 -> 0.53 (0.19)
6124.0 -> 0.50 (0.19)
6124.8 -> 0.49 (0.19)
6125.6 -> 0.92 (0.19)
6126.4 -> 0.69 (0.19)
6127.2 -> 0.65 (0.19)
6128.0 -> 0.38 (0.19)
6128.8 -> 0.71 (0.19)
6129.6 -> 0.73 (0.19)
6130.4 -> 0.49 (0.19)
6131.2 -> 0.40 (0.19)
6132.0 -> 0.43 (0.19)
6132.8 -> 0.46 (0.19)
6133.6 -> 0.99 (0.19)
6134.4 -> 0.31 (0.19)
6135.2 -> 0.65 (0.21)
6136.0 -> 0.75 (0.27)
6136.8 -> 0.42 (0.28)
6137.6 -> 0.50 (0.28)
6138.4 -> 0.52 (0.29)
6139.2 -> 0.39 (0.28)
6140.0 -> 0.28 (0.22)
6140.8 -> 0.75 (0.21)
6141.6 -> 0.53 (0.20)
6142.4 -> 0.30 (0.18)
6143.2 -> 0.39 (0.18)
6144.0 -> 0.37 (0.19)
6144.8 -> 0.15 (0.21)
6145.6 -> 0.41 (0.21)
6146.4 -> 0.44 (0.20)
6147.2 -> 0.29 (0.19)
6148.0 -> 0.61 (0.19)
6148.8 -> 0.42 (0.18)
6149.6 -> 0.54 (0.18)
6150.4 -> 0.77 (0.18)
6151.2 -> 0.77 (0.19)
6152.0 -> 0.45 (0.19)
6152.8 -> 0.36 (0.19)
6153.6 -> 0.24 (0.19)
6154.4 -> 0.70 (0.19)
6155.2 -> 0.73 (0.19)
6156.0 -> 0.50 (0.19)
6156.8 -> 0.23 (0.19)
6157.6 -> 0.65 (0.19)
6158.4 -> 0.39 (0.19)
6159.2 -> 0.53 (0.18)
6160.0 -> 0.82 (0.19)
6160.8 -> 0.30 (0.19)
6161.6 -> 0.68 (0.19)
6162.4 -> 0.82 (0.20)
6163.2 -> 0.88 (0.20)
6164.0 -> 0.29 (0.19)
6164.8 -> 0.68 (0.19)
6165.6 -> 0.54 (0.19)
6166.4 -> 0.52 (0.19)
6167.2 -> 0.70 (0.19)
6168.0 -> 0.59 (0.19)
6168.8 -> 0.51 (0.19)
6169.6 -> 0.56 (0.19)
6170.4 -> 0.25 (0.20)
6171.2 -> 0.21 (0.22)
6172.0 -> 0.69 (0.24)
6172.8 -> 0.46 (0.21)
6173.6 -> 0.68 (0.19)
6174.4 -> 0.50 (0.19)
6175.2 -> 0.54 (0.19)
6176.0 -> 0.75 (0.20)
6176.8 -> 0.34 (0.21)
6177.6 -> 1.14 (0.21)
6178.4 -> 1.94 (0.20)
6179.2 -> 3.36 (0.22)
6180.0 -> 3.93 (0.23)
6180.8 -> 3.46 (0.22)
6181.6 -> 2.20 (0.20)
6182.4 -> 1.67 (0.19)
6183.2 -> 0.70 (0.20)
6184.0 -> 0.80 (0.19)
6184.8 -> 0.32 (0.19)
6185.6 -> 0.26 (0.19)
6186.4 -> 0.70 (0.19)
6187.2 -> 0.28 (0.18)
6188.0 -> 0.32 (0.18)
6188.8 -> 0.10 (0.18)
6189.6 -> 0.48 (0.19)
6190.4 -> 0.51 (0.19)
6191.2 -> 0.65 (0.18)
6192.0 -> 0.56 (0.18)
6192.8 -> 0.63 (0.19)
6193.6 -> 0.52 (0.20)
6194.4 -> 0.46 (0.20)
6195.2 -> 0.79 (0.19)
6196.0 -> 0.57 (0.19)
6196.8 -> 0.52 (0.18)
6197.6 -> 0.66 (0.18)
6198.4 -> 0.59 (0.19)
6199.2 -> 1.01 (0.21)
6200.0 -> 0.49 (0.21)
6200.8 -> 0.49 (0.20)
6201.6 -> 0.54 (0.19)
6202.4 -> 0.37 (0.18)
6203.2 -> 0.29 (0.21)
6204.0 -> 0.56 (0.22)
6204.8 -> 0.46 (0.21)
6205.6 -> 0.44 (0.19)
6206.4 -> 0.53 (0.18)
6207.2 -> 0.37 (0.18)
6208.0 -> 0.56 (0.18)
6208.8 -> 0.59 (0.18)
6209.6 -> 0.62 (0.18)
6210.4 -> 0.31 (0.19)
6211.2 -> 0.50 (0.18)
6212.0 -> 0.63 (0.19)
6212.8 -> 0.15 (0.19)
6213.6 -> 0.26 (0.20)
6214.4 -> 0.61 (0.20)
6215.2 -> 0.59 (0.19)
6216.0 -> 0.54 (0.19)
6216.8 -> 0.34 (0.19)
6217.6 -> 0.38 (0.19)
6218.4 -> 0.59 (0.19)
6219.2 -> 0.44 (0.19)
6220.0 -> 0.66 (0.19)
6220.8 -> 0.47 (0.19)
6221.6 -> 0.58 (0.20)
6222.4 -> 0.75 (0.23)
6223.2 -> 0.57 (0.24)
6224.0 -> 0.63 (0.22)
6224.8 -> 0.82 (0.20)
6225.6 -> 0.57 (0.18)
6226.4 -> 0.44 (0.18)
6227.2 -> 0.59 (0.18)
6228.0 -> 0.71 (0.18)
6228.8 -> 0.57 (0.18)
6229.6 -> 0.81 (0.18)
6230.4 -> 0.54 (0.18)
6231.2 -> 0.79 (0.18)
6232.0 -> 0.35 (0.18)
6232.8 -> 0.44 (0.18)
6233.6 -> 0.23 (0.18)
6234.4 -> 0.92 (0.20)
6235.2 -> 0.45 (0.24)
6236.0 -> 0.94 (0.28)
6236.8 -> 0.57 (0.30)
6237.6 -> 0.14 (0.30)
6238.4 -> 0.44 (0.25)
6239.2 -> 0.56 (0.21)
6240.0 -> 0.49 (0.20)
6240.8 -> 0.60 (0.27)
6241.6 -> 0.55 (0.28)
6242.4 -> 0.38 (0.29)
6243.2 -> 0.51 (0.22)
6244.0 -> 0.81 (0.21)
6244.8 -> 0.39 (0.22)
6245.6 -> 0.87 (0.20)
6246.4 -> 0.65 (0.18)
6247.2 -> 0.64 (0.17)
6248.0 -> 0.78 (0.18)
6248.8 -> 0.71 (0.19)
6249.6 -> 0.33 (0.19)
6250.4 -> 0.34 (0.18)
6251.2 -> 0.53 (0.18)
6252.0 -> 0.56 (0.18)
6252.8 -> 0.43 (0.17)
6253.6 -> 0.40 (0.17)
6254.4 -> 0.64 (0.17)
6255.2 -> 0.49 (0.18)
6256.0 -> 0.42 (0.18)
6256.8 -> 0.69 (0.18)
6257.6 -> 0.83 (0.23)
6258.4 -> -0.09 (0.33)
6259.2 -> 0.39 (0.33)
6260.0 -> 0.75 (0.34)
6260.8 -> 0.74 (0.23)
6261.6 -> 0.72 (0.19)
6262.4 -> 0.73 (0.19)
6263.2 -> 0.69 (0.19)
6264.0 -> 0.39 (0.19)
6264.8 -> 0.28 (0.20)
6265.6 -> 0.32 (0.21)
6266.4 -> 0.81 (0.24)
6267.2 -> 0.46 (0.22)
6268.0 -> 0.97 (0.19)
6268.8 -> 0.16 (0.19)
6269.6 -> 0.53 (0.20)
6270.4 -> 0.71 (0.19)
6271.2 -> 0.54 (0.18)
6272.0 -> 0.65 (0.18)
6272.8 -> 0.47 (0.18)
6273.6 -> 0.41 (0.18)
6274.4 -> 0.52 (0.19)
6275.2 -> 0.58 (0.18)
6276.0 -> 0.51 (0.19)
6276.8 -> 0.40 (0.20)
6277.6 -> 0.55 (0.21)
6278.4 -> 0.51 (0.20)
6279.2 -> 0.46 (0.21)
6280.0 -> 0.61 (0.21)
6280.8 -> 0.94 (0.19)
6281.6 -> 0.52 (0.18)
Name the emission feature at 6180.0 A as Hbeta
